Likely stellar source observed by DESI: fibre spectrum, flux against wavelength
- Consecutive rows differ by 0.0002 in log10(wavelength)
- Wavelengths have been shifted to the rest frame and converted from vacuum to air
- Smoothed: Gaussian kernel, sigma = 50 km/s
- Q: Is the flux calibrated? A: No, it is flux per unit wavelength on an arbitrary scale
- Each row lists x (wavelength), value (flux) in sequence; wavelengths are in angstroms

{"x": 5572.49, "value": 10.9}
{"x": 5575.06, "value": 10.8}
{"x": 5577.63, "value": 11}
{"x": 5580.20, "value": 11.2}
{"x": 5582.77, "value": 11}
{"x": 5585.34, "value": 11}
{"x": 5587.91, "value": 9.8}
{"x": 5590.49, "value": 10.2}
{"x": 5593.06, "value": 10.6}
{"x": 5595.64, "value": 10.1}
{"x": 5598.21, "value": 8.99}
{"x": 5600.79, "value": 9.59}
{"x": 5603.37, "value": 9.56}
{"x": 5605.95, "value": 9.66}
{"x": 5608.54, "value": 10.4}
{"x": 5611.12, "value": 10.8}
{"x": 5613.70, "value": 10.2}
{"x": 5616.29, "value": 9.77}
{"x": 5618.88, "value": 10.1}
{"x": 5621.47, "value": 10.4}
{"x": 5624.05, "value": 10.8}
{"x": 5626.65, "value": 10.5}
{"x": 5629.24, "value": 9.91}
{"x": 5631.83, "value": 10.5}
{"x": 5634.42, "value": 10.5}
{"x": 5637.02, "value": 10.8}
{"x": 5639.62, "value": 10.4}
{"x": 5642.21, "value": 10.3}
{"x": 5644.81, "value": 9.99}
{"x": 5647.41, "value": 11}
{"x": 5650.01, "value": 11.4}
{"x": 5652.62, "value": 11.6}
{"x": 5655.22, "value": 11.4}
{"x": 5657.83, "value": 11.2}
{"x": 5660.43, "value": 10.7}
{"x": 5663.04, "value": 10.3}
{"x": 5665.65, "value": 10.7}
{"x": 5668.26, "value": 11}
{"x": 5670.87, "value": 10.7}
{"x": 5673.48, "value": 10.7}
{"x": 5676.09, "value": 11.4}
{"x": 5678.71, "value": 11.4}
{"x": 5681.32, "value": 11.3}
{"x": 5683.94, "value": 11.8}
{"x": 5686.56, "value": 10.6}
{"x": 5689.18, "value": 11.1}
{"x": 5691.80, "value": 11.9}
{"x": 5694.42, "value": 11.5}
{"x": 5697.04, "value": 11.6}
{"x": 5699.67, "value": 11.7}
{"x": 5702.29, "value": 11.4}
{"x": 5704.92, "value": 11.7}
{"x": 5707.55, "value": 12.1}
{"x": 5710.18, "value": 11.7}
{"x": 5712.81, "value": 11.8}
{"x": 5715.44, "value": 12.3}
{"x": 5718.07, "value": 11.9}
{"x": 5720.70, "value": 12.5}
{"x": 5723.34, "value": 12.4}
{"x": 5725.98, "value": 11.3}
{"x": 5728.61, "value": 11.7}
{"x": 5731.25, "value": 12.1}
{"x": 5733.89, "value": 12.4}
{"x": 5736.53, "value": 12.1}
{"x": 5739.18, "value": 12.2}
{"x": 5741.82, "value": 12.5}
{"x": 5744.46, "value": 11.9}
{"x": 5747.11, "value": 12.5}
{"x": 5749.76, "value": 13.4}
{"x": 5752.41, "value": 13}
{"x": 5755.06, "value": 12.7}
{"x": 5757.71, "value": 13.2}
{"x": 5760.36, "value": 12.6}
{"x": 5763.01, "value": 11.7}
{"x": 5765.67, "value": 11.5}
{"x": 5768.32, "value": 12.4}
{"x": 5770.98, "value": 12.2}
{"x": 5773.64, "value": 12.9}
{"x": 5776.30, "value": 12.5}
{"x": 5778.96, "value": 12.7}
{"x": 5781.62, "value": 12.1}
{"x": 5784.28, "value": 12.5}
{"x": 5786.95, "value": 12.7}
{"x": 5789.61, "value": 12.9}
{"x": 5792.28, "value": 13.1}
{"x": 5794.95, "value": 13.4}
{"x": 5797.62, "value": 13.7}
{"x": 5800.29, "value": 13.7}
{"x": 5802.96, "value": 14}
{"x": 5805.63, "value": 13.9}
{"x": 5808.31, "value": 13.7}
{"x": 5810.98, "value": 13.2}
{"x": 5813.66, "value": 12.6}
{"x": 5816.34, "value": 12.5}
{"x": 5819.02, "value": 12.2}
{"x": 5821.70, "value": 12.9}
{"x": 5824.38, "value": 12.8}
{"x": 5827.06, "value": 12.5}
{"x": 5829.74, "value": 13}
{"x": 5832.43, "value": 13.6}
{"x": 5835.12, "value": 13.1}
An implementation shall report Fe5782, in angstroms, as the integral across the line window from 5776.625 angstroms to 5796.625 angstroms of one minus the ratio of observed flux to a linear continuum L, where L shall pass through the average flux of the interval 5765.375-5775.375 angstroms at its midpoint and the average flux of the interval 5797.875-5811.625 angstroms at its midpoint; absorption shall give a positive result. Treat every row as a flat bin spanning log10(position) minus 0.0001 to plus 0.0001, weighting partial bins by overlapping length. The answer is 0.3 angstroms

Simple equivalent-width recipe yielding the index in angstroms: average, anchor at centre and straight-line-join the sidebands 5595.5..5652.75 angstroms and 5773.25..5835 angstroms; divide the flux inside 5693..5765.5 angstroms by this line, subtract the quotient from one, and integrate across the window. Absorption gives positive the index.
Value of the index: -1.56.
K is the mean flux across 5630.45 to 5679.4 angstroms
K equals 10.8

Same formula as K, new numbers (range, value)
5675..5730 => 11.7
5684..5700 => 11.4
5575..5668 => 10.5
